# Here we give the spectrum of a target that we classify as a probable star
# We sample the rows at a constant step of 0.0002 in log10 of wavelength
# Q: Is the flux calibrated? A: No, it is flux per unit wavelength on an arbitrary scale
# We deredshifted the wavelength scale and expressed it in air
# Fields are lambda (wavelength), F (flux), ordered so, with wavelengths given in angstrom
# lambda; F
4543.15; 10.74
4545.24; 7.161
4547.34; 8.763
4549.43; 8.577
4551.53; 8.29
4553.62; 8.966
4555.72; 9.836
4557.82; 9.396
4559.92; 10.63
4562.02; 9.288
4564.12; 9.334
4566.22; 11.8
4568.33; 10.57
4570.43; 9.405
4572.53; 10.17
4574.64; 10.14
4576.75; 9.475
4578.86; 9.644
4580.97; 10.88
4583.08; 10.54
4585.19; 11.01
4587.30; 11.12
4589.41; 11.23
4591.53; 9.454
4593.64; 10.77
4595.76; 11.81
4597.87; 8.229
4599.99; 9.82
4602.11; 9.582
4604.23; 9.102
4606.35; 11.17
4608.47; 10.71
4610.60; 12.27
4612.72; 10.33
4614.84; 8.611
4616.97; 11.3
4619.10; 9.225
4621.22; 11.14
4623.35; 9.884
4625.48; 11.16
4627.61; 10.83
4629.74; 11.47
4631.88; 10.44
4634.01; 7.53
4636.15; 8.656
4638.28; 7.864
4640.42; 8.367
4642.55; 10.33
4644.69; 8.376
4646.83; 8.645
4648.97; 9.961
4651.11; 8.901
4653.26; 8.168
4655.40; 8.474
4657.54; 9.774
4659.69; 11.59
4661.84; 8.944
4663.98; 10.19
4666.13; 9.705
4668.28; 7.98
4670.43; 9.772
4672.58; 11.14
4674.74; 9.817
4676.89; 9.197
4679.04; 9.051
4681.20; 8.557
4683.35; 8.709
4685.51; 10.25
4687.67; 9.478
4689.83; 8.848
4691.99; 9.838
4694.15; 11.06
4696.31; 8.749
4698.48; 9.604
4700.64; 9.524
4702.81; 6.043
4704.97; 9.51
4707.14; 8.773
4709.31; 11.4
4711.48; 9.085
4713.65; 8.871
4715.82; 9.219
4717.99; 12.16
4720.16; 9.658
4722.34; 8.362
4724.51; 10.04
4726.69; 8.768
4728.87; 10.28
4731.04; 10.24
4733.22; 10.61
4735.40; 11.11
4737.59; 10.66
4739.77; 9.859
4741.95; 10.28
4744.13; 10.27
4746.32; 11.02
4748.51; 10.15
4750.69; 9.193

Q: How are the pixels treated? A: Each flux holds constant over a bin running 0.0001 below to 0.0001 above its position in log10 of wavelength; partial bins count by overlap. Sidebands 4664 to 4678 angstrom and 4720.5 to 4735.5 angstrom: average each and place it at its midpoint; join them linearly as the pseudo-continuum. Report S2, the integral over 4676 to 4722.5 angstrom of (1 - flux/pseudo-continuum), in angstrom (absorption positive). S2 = 1.7 angstrom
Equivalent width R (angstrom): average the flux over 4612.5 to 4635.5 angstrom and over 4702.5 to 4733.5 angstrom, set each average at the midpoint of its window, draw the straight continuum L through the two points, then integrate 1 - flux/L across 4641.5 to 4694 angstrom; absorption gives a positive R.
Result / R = 2.40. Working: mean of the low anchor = 10.1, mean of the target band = 9.43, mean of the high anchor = 9.6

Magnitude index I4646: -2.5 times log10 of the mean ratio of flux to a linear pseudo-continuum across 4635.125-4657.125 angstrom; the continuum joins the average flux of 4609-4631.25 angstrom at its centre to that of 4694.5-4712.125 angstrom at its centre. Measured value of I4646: 0.16 mag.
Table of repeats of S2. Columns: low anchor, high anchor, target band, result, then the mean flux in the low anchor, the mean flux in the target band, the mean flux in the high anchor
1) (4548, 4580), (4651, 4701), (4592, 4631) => -3.2 angstrom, 9.69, 10.4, 9.48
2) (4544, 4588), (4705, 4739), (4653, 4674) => 0.5 angstrom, 9.76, 9.63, 9.93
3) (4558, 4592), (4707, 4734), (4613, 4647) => 1.5 angstrom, 10.3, 9.66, 9.83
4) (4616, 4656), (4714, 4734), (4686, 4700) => 0.2 angstrom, 9.52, 9.62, 9.88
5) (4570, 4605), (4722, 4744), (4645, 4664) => 1.5 angstrom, 10.2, 9.32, 10.1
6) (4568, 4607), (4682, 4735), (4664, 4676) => 0.1 angstrom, 10.2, 9.72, 9.56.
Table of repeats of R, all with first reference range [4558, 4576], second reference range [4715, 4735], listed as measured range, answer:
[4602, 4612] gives -0.57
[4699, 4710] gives 1.10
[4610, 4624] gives -0.38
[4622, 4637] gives 0.04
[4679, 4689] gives 0.80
